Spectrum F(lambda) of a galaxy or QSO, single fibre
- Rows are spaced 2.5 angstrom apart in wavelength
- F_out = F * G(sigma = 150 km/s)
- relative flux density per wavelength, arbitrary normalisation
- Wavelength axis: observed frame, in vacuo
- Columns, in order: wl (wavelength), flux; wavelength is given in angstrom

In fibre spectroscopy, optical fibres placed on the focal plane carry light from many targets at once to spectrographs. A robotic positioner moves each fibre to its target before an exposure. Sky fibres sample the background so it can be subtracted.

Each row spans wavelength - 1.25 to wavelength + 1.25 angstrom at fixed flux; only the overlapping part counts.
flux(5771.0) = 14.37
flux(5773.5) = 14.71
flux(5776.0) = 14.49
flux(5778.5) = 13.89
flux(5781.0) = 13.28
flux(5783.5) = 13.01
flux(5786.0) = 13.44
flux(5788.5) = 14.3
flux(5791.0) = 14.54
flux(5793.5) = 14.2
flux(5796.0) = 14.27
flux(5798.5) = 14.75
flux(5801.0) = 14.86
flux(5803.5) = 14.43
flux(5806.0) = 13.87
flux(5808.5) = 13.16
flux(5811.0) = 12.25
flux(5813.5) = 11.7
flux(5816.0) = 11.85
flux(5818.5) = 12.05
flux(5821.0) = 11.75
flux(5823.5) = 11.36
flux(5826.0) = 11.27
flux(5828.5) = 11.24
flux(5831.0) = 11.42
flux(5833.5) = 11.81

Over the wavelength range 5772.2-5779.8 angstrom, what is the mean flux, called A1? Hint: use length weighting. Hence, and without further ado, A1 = 14.4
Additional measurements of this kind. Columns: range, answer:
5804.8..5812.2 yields 13.1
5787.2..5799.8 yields 14.4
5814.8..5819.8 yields 11.9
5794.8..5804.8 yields 14.6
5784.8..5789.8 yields 13.9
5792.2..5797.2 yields 14.2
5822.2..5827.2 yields 11.3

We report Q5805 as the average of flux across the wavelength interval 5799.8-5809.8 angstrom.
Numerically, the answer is 14.1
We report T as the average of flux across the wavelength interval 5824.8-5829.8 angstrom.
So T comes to 11.3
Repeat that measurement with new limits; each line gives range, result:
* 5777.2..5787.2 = 13.4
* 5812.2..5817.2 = 11.8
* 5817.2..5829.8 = 11.5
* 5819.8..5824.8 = 11.6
